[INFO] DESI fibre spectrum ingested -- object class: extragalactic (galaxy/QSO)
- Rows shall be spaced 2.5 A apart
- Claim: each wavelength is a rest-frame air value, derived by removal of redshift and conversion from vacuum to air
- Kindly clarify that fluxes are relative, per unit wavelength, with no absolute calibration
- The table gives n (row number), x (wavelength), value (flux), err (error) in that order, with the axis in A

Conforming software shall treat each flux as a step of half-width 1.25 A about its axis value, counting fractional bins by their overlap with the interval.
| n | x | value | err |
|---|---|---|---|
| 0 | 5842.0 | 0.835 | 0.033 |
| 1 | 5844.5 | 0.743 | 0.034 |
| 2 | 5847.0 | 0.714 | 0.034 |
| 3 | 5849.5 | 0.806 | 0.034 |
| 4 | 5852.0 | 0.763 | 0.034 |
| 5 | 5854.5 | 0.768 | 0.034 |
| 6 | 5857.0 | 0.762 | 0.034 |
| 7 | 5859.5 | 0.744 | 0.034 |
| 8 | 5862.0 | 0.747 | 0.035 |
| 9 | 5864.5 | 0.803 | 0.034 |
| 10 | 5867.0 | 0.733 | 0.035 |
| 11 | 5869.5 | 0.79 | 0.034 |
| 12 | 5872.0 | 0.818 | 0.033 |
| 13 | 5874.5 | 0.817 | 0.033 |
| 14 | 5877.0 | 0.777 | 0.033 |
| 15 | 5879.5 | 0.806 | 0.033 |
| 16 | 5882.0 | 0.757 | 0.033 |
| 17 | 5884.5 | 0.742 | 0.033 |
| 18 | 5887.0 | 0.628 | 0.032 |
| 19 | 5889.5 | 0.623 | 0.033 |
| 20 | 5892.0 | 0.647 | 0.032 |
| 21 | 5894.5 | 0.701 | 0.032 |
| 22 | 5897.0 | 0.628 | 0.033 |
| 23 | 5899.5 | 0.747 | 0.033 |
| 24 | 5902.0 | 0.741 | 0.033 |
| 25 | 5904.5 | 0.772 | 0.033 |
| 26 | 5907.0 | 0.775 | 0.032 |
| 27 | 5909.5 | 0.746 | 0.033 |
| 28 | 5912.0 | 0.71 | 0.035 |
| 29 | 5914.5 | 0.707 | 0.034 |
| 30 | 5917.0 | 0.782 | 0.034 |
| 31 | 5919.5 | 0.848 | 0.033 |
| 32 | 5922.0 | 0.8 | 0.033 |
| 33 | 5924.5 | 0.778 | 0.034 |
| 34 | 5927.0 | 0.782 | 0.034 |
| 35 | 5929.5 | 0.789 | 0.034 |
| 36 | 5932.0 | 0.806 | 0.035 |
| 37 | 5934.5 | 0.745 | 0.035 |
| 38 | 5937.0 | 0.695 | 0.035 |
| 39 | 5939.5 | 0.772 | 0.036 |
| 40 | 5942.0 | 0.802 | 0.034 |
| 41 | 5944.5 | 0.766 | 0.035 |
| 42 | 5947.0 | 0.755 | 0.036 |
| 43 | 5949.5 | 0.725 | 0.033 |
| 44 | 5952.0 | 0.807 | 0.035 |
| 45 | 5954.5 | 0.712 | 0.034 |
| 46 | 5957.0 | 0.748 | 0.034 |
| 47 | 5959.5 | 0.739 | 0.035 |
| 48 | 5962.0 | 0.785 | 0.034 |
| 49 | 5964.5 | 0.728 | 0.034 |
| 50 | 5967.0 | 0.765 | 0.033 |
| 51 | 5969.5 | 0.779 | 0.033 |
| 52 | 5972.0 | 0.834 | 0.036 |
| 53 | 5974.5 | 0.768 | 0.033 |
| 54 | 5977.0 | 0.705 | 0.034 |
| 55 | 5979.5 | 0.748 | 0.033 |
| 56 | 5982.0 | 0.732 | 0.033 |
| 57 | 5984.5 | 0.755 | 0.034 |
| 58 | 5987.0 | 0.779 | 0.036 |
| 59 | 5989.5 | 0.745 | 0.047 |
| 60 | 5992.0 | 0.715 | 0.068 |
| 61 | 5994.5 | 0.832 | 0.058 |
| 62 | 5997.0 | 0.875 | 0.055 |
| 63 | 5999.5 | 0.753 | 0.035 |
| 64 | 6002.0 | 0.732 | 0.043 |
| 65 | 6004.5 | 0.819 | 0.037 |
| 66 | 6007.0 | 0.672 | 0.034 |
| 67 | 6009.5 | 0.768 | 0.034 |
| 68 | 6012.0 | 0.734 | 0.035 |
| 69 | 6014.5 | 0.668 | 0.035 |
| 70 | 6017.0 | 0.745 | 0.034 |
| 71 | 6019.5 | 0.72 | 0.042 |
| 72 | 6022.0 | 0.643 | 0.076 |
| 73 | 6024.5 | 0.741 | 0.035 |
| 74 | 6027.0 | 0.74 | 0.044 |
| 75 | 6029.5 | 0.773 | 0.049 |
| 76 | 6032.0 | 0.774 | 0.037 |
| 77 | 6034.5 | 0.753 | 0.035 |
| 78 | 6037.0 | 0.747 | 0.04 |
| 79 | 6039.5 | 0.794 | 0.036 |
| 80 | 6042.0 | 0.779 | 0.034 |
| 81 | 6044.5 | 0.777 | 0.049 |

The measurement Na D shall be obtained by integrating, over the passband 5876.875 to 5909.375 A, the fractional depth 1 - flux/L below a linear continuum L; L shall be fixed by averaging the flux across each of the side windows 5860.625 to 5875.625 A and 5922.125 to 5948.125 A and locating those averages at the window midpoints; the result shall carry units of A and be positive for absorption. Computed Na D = 2.56 A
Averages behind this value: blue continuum 0.784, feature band 0.718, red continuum 0.77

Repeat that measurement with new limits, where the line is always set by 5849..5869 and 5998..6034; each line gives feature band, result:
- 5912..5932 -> -0.7 A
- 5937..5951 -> -0.2 A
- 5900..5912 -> 0.1 A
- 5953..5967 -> 0.0 A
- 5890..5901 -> 1.2 A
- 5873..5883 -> -0.4 A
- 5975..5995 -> -0.2 A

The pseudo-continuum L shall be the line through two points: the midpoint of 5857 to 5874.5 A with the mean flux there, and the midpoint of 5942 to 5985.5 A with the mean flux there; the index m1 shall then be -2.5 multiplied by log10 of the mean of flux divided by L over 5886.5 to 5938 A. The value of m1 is 0.04 mag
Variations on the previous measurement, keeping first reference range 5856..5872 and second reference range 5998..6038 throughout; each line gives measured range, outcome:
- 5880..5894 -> 0.113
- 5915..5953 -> -0.031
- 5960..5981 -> -0.023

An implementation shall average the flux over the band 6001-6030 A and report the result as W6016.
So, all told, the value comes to 0.728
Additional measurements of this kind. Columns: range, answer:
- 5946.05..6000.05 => 0.763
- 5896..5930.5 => 0.758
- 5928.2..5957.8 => 0.76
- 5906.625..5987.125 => 0.762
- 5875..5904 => 0.713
